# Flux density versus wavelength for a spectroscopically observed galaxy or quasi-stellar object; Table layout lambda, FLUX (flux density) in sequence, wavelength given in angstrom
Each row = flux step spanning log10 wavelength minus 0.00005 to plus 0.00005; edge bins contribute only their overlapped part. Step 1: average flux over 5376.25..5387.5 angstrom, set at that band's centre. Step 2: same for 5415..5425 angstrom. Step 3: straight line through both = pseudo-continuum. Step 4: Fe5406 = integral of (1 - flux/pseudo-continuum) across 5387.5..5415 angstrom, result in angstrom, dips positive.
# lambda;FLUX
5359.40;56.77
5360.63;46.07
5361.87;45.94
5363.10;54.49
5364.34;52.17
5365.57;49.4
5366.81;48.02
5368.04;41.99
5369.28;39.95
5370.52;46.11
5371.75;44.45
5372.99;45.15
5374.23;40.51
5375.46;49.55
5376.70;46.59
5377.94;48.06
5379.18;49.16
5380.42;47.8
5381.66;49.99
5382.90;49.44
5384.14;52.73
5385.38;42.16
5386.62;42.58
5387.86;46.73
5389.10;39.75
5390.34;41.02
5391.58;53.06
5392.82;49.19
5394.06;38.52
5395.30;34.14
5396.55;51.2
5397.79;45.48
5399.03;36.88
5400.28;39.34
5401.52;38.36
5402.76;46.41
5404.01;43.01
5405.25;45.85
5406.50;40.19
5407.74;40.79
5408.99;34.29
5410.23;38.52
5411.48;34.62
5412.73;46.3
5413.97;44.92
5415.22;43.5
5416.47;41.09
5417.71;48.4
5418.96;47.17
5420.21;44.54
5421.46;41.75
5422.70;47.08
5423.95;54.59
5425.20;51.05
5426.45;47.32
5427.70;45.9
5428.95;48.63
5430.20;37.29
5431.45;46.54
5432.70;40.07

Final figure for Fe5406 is 2.8 angstrom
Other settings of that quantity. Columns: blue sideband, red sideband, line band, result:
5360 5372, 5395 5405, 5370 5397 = -0.76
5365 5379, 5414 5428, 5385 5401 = 1.01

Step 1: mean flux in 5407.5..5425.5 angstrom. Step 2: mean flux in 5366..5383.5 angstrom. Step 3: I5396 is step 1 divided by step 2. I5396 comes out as 0.9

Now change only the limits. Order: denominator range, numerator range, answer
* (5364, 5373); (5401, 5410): 0.90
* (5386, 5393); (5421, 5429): 1.07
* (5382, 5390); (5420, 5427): 1.05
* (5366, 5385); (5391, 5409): 0.92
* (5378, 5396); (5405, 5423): 0.93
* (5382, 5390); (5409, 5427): 0.98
